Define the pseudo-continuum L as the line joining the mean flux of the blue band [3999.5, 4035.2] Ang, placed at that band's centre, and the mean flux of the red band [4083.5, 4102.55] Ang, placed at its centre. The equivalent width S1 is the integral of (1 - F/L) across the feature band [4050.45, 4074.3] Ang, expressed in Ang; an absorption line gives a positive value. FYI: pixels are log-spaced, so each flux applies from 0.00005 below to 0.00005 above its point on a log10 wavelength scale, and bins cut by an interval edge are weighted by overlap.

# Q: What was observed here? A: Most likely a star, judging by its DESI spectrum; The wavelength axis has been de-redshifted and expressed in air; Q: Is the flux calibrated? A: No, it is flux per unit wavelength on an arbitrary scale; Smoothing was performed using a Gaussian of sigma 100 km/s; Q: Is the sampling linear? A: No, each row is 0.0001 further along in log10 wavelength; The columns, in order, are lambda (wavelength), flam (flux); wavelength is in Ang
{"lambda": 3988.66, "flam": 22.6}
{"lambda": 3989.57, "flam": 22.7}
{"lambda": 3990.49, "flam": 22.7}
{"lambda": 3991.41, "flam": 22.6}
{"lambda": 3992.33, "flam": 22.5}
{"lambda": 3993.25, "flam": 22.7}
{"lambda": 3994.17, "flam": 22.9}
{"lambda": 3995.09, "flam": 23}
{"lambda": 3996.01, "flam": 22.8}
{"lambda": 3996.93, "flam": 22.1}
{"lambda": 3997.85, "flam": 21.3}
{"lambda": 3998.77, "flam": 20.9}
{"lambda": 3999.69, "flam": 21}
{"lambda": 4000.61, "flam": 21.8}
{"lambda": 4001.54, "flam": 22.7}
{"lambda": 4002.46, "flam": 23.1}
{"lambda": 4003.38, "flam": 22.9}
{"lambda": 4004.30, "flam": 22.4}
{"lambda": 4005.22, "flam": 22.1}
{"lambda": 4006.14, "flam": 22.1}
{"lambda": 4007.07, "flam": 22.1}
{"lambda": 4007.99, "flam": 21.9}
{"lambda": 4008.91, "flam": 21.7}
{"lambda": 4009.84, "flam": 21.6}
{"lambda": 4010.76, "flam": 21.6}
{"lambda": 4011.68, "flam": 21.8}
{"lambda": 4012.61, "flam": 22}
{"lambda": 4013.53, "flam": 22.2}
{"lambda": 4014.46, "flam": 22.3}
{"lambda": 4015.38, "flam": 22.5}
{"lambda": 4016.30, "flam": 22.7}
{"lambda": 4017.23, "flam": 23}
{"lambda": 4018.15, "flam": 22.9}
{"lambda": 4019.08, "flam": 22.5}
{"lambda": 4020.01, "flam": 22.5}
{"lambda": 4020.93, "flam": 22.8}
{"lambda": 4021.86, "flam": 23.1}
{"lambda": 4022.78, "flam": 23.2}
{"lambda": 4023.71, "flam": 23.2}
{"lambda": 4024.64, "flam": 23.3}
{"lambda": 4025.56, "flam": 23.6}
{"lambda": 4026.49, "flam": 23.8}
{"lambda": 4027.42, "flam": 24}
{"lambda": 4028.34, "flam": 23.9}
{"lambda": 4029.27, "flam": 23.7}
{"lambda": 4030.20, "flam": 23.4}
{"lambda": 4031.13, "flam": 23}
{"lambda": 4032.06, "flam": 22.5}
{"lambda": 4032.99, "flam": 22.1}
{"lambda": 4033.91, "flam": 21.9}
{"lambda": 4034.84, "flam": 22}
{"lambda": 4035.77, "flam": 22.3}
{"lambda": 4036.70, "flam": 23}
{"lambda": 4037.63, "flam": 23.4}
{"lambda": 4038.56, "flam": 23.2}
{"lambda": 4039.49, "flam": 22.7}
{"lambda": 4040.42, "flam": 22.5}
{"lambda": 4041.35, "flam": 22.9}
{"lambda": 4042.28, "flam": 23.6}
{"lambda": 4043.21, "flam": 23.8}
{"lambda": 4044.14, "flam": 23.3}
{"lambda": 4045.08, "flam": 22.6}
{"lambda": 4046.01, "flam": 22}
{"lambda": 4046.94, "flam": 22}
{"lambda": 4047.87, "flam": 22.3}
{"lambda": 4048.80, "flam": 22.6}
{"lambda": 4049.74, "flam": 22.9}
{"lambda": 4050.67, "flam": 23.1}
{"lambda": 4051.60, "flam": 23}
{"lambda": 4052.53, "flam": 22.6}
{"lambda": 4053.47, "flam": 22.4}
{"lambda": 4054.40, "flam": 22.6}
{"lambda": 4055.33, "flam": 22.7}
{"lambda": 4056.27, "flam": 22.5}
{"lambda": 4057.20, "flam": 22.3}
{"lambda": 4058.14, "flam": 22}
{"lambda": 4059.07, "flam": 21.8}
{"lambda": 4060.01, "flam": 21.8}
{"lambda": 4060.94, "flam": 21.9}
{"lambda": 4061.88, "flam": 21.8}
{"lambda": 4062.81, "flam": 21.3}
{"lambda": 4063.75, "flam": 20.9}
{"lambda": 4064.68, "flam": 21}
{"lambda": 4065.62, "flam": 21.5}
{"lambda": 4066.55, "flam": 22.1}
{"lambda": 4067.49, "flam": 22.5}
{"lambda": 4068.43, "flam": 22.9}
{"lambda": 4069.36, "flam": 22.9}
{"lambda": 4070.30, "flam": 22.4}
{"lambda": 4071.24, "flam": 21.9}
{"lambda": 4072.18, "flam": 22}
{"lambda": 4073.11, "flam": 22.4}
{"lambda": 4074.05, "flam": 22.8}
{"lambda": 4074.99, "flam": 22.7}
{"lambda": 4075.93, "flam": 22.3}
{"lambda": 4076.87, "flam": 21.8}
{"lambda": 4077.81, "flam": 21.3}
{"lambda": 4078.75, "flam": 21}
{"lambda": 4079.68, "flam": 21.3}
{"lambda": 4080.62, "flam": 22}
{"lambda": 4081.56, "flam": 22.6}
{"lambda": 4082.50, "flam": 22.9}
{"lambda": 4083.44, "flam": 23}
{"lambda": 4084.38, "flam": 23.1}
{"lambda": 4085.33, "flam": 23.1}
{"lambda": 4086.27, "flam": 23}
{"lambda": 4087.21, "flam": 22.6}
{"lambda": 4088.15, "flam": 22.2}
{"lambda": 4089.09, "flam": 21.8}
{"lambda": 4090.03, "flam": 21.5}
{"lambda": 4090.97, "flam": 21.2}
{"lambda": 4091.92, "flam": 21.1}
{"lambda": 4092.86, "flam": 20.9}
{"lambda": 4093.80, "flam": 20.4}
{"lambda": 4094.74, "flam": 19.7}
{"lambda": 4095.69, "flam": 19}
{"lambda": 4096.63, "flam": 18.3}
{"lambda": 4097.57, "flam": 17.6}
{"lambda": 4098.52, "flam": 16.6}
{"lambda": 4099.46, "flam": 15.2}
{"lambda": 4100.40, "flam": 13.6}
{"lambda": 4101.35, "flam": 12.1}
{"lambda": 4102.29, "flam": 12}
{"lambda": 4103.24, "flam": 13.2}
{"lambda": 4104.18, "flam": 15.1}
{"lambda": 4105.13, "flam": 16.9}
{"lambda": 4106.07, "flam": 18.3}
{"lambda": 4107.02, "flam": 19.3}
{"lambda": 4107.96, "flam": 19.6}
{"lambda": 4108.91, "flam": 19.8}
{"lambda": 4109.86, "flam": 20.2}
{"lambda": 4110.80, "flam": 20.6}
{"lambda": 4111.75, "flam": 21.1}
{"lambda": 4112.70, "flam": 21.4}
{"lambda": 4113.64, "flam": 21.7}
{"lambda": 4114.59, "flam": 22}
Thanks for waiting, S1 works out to -1.7 Ang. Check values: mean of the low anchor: 22.6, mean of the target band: 22.2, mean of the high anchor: 19.4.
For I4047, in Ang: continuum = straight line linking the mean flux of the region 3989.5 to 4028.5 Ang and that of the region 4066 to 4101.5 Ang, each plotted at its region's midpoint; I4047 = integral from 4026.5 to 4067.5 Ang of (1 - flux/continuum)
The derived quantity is -1.5 Ang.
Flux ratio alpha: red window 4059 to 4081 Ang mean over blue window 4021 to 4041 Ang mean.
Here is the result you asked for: 1.0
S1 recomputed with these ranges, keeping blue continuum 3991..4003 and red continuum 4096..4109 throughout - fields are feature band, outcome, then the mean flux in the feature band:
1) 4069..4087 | -4.9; 22.3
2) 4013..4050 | -4.8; 22.9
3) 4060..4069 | -1.7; 21.8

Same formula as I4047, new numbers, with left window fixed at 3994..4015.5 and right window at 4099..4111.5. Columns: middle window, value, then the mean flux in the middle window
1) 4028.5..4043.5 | -1.82 Ang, 22.9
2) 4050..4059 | -1.45 Ang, 22.6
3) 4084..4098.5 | -2.84 Ang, 20.9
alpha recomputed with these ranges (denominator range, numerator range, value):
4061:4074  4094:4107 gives 0.74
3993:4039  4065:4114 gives 0.90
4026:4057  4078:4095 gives 0.96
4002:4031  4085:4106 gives 0.81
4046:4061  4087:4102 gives 0.84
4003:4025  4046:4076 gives 0.99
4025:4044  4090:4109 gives 0.76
